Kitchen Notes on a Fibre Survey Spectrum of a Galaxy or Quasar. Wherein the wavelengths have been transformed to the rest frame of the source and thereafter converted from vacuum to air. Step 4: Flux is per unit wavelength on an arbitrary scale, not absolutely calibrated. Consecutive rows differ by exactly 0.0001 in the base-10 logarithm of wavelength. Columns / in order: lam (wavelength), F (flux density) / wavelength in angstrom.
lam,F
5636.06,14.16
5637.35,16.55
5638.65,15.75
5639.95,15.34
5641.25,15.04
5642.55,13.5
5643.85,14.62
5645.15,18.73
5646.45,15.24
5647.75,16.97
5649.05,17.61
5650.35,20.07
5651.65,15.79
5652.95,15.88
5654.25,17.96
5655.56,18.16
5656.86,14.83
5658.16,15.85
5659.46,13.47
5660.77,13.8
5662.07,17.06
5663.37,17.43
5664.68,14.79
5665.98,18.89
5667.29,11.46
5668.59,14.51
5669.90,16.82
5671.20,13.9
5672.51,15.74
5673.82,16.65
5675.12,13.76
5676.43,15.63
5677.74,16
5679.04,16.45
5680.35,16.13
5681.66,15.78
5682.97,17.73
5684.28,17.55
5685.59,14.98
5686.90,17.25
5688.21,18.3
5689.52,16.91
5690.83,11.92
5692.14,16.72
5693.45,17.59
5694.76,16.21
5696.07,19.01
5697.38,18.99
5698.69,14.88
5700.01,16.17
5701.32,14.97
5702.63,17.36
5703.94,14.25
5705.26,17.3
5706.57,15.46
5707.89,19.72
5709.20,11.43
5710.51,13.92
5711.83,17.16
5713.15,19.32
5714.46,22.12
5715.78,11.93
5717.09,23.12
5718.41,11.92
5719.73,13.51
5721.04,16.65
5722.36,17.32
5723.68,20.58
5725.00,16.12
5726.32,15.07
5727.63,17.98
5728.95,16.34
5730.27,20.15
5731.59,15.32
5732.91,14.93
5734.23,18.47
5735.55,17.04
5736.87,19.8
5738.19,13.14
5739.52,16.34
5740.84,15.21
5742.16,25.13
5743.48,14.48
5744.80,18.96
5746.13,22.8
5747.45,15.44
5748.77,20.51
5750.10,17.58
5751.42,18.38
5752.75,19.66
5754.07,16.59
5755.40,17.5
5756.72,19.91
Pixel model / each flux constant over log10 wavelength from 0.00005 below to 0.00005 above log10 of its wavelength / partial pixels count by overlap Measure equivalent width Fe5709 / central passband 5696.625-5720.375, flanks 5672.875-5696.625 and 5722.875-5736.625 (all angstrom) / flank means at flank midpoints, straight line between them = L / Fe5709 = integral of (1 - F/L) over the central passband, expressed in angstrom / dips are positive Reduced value 0.7 angstrom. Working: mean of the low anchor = 16.3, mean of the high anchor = 17.3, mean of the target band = 16.3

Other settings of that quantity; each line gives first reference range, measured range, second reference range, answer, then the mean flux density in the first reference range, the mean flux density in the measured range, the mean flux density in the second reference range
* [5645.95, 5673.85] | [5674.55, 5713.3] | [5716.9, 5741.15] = 0.22 angstrom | 16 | 16.3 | 16.7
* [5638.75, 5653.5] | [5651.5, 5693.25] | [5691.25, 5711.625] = 0.87 angstrom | 16.2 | 15.9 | 16.2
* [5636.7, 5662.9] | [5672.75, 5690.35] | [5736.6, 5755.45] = 0.46 angstrom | 16.1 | 16.3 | 18.1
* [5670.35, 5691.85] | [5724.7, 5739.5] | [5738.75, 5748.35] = 0.94 angstrom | 15.9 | 16.8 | 18.3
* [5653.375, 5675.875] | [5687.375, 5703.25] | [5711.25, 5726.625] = -0.14 angstrom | 15.6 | 16.6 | 17.1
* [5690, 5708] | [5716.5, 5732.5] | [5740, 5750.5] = 0.67 angstrom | 16.4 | 16.9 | 18.8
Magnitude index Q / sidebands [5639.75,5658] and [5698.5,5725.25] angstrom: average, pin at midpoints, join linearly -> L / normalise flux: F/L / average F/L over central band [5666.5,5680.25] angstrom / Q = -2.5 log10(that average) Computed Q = 0.09 mag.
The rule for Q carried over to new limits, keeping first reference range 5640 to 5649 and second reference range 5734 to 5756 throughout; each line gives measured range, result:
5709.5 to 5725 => 0.03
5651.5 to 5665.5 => 0.01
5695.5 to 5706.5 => 0.03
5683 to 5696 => 0.02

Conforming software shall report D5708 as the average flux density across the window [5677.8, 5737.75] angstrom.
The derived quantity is 16.7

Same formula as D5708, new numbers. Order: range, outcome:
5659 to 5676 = 15.3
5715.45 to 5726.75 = 16.4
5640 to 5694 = 16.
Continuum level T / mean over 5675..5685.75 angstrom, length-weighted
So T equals 16.2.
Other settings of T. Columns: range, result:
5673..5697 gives 16.4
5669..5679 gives 15.5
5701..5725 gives 16.6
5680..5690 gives 16.8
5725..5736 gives 16.9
